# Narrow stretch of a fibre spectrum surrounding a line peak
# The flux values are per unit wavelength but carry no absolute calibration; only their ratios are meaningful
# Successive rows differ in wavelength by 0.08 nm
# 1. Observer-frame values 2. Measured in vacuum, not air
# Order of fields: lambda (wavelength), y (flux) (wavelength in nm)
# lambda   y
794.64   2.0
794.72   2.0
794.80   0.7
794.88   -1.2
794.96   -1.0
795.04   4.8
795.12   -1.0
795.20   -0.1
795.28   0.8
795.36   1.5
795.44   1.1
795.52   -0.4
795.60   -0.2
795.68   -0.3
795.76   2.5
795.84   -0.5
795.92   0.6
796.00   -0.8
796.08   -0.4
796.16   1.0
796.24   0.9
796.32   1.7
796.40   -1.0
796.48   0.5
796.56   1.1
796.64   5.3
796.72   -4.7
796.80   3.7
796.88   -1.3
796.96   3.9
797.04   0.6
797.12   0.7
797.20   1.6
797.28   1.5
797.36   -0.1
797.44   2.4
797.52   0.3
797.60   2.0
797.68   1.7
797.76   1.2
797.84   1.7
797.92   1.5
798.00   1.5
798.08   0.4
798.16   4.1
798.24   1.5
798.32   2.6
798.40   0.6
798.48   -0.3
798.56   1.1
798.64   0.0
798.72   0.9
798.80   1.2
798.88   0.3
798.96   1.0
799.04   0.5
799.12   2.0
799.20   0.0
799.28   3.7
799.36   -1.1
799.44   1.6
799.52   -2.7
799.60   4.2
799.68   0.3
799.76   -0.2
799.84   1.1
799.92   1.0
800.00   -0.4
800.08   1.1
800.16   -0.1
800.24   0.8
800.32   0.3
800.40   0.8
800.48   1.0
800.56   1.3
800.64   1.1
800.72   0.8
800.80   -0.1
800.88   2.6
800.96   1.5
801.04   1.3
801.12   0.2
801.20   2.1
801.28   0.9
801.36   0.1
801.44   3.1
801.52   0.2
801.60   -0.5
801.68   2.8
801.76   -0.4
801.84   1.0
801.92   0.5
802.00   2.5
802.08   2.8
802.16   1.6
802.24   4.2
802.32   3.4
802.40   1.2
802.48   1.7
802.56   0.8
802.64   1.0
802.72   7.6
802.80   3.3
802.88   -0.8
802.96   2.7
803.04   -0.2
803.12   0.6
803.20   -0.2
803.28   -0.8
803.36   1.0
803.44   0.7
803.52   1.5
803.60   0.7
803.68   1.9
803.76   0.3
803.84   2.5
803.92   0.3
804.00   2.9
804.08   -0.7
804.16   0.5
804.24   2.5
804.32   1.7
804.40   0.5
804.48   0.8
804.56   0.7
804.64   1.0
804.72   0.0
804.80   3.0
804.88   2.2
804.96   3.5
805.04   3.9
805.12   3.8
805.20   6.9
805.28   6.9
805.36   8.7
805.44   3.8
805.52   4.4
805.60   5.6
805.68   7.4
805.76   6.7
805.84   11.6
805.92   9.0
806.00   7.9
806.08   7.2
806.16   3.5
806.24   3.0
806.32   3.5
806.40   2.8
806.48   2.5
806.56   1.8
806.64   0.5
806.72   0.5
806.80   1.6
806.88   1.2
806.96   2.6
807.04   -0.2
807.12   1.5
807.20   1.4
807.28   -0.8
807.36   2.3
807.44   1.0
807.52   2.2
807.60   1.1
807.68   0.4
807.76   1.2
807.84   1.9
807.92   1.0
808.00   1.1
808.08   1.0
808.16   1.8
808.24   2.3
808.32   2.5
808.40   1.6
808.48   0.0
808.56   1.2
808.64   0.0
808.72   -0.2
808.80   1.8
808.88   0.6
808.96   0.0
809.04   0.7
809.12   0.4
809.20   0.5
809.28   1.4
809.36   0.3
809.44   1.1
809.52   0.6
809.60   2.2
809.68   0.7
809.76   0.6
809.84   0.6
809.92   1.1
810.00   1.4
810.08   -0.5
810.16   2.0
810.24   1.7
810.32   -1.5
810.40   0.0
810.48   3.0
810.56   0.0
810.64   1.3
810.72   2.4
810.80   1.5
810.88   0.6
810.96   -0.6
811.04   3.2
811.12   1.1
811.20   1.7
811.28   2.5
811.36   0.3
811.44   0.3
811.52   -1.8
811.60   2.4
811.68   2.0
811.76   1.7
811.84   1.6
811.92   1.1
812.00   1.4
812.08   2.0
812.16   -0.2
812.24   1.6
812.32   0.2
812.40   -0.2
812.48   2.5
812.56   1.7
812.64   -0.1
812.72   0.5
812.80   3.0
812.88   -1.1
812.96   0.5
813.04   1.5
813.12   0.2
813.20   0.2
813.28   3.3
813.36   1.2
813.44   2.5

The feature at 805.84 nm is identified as [O II] 3727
